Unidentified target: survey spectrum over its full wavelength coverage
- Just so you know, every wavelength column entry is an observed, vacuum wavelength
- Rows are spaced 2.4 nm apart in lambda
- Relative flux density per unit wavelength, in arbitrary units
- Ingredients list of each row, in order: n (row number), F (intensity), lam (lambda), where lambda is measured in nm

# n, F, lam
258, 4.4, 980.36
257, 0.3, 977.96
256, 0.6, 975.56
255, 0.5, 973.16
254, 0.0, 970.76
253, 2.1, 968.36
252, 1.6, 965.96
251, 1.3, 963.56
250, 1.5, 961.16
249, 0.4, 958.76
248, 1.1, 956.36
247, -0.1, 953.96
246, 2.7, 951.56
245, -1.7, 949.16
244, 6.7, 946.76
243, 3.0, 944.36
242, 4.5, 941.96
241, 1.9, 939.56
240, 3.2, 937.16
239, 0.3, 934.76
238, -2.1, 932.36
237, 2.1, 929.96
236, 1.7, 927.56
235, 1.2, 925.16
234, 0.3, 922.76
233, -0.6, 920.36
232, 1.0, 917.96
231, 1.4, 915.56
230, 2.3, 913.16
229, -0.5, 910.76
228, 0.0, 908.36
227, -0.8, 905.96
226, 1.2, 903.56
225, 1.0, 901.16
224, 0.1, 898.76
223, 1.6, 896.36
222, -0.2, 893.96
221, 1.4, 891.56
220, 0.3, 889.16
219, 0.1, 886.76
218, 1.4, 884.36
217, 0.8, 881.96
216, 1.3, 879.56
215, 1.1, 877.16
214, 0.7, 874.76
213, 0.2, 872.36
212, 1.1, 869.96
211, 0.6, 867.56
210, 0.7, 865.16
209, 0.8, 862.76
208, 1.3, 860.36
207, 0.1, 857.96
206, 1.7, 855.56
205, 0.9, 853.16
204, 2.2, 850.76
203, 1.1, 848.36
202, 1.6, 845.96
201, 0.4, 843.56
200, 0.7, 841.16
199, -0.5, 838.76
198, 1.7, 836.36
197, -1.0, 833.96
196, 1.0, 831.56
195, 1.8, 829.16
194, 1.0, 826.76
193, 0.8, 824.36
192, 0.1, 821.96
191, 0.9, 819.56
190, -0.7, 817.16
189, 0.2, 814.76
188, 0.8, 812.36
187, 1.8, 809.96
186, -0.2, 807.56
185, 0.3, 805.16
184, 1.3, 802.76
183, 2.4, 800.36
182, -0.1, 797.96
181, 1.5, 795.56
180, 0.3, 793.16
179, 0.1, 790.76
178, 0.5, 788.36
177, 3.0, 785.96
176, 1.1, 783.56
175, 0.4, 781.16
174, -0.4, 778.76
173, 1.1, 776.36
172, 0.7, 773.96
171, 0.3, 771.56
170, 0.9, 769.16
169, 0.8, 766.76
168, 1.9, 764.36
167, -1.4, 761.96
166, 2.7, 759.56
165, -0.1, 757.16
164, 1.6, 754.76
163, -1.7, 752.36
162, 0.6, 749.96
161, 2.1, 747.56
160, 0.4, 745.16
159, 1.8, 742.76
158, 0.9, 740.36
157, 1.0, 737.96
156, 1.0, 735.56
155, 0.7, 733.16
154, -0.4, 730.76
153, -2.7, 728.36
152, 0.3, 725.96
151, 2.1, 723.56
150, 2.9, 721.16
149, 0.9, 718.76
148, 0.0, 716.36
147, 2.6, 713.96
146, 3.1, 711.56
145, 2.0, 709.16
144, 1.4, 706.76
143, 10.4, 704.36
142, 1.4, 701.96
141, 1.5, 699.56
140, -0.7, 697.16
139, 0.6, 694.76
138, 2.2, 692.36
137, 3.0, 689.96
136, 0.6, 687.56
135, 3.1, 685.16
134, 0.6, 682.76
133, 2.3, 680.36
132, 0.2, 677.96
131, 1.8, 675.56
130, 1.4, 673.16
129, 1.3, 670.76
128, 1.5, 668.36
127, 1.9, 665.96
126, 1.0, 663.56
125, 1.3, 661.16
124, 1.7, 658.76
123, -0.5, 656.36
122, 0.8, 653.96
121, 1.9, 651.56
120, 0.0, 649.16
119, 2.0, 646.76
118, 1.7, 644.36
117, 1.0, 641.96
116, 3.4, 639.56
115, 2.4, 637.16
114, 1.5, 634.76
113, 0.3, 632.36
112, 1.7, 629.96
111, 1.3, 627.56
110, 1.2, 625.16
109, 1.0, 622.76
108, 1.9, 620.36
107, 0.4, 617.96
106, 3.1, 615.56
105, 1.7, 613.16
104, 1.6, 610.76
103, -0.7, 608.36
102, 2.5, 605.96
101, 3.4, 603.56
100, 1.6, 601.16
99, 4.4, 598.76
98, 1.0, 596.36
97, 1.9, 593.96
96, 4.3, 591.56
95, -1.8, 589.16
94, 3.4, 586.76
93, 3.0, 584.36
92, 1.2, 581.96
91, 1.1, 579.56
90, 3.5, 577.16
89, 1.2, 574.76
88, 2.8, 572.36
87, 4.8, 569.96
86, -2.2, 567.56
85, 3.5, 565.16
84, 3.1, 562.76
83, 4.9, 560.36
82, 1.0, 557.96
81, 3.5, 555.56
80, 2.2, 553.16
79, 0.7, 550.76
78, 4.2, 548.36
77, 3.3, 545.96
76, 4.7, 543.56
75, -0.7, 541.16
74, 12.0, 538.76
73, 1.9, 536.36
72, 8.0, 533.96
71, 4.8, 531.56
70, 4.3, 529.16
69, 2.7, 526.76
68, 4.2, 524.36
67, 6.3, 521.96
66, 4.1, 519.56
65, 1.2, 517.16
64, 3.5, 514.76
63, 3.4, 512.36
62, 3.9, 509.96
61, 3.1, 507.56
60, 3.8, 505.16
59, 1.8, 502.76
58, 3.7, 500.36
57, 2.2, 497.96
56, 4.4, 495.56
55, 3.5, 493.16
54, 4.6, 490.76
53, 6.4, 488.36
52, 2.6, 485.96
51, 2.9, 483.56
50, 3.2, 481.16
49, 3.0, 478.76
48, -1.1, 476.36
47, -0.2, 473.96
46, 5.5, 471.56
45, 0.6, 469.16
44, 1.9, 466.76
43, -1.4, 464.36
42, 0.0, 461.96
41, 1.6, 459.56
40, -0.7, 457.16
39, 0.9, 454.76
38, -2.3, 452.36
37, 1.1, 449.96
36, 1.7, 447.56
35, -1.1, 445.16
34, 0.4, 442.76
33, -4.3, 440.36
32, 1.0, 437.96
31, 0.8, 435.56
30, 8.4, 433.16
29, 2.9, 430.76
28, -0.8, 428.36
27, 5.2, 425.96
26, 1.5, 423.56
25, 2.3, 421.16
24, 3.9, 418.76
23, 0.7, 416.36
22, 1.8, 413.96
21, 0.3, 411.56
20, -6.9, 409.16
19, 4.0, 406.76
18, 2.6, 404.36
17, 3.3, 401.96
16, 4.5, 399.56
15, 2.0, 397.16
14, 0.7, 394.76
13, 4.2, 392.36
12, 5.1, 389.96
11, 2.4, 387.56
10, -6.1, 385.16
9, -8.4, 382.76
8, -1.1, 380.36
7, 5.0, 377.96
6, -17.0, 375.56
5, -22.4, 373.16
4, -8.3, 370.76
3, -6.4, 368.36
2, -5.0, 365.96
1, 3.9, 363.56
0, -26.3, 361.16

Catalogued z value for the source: 0.074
